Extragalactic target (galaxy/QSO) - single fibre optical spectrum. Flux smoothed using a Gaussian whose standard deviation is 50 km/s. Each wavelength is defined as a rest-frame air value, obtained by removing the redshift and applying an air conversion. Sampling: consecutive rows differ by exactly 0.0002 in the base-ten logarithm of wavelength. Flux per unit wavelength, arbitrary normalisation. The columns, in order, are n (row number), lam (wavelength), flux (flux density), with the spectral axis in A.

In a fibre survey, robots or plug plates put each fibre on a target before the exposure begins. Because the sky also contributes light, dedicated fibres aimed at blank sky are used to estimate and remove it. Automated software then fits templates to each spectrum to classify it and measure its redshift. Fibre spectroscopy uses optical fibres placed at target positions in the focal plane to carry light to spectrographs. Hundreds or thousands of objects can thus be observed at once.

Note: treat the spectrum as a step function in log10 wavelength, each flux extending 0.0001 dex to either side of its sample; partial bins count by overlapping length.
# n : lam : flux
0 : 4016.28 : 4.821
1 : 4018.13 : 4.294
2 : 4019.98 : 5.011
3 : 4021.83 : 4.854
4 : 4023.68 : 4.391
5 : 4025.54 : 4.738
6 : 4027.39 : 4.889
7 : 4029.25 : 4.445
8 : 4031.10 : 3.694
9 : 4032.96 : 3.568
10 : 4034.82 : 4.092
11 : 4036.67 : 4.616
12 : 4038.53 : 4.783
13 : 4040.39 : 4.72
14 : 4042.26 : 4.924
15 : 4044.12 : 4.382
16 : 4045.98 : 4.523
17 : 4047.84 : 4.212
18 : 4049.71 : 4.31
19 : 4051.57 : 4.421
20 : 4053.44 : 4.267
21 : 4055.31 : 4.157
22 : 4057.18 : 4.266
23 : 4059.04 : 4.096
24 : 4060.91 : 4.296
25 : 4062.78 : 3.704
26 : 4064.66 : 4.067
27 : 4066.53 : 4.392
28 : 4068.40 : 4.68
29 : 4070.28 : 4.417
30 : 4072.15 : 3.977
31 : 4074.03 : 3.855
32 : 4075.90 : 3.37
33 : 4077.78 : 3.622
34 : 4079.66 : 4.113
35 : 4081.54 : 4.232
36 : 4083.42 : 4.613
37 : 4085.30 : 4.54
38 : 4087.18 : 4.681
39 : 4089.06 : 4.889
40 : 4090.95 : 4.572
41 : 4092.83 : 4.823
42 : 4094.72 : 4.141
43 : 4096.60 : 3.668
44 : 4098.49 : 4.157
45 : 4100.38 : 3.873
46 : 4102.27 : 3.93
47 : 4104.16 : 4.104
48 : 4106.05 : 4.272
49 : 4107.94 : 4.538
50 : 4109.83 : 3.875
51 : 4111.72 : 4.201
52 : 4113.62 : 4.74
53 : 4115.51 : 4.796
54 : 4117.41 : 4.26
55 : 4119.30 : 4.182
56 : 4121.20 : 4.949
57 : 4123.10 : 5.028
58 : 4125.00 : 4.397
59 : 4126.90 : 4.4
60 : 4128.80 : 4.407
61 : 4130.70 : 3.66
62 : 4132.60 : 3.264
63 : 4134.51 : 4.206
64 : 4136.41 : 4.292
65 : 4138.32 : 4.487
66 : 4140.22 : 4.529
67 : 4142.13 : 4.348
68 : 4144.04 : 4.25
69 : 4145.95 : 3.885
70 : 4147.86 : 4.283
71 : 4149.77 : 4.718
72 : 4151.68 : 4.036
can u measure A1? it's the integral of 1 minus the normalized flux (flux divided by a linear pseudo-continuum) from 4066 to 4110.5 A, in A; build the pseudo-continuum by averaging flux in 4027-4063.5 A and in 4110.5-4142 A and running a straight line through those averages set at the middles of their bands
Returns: 1.17 A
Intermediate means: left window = 4.31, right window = 4.36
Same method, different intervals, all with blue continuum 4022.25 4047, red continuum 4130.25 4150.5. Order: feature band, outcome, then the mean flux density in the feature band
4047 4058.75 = 0.4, 4.26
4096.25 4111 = 0.7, 4.07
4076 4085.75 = 0.4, 4.13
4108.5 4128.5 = -1.2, 4.48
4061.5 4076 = 0.9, 4.1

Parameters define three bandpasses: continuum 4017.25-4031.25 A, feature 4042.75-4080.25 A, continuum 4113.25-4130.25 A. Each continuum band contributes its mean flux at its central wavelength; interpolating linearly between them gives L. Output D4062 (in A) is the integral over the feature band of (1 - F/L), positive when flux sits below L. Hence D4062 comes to 3.33 A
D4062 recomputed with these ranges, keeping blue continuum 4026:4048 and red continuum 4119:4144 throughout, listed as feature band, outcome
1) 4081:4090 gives -0.5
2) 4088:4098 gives -0.1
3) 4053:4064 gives 0.7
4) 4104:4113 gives 0.2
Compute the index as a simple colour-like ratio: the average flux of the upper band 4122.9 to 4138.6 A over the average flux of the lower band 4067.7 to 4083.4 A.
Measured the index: 1.03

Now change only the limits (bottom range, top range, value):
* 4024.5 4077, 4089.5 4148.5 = 1.00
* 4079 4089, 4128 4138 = 0.89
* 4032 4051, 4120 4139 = 0.98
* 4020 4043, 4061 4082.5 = 0.90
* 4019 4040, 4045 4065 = 0.94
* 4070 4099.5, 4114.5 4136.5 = 1.02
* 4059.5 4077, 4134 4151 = 1.06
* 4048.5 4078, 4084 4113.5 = 1.04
